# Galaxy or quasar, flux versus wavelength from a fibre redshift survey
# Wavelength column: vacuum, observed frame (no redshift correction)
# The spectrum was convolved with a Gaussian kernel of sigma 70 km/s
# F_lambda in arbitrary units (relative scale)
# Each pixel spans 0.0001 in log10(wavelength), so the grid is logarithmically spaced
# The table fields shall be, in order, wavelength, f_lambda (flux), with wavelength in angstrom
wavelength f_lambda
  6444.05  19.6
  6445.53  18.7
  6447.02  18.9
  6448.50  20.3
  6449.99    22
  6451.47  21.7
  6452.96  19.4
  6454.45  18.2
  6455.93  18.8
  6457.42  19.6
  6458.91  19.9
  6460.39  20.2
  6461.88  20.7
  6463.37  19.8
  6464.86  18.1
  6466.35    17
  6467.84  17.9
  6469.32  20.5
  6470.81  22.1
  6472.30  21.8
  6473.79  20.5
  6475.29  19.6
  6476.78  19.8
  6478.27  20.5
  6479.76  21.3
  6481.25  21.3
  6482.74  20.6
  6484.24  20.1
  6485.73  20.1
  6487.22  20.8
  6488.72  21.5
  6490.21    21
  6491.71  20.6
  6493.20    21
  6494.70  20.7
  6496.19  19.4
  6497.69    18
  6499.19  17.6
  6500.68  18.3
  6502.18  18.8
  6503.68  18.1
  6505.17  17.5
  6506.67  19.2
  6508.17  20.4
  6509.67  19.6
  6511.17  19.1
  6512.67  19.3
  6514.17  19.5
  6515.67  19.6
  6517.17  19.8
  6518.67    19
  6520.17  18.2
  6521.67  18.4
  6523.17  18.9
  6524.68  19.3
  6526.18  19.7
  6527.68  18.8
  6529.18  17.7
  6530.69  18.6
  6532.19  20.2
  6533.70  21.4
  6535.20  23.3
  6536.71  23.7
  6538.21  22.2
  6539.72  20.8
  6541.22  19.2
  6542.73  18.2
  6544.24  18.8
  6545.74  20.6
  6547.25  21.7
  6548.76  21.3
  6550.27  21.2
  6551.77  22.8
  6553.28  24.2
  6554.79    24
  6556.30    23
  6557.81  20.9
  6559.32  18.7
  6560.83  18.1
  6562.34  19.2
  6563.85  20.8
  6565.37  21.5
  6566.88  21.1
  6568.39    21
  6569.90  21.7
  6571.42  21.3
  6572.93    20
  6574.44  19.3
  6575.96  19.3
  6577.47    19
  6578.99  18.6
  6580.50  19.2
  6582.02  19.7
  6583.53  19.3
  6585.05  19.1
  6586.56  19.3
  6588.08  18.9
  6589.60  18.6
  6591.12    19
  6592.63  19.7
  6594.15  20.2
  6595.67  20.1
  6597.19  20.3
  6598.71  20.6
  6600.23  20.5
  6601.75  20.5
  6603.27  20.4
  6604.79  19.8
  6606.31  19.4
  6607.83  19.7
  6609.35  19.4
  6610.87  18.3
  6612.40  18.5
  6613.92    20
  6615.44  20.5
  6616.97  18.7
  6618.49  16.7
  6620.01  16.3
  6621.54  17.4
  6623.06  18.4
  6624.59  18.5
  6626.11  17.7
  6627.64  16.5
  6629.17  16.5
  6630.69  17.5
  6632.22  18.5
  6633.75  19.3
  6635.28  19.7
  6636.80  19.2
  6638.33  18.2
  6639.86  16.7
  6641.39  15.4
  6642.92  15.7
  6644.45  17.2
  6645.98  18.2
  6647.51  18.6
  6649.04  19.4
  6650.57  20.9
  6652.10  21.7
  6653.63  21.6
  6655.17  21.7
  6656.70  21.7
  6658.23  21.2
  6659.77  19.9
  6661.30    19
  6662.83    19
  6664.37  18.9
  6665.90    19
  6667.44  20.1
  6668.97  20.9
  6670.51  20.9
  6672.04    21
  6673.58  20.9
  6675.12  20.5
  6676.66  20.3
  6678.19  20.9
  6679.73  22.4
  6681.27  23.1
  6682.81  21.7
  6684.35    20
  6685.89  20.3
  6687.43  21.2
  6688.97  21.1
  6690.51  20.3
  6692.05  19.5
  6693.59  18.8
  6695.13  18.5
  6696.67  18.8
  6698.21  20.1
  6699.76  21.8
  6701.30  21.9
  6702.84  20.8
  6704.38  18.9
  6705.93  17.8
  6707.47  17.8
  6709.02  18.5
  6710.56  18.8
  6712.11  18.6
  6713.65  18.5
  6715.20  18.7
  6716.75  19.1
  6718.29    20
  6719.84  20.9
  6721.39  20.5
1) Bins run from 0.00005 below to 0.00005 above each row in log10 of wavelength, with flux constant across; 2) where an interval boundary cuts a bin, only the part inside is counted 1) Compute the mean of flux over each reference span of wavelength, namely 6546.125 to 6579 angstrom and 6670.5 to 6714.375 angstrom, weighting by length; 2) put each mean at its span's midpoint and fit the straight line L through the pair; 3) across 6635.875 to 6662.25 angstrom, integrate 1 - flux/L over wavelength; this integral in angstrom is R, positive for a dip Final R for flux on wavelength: 1.5 angstrom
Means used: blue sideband 20.9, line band 19.2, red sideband 20.1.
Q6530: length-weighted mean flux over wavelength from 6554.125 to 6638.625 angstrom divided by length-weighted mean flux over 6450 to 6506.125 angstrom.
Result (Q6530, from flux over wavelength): 1.0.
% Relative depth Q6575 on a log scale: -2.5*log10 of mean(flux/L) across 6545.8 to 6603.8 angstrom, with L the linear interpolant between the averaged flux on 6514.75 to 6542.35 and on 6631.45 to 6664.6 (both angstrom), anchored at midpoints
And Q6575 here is -0.040 mag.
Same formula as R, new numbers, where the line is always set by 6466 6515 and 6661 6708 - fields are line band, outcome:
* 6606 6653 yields 4.13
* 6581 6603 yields 0.36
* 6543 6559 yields -1.37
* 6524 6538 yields -0.33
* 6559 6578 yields -0.13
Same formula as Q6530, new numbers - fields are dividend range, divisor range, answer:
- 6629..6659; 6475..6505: 0.95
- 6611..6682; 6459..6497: 0.95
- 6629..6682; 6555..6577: 0.96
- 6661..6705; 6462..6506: 1.03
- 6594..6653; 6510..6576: 0.92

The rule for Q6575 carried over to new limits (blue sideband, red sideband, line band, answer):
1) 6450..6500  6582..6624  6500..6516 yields 0.05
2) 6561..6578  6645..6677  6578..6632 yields 0.07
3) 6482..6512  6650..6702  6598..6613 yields 0.03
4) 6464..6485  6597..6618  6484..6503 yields 0.01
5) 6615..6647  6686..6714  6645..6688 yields -0.10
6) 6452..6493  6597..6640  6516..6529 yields 0.04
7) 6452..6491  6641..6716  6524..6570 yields -0.04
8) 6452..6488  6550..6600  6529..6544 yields -0.02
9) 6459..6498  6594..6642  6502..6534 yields 0.04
